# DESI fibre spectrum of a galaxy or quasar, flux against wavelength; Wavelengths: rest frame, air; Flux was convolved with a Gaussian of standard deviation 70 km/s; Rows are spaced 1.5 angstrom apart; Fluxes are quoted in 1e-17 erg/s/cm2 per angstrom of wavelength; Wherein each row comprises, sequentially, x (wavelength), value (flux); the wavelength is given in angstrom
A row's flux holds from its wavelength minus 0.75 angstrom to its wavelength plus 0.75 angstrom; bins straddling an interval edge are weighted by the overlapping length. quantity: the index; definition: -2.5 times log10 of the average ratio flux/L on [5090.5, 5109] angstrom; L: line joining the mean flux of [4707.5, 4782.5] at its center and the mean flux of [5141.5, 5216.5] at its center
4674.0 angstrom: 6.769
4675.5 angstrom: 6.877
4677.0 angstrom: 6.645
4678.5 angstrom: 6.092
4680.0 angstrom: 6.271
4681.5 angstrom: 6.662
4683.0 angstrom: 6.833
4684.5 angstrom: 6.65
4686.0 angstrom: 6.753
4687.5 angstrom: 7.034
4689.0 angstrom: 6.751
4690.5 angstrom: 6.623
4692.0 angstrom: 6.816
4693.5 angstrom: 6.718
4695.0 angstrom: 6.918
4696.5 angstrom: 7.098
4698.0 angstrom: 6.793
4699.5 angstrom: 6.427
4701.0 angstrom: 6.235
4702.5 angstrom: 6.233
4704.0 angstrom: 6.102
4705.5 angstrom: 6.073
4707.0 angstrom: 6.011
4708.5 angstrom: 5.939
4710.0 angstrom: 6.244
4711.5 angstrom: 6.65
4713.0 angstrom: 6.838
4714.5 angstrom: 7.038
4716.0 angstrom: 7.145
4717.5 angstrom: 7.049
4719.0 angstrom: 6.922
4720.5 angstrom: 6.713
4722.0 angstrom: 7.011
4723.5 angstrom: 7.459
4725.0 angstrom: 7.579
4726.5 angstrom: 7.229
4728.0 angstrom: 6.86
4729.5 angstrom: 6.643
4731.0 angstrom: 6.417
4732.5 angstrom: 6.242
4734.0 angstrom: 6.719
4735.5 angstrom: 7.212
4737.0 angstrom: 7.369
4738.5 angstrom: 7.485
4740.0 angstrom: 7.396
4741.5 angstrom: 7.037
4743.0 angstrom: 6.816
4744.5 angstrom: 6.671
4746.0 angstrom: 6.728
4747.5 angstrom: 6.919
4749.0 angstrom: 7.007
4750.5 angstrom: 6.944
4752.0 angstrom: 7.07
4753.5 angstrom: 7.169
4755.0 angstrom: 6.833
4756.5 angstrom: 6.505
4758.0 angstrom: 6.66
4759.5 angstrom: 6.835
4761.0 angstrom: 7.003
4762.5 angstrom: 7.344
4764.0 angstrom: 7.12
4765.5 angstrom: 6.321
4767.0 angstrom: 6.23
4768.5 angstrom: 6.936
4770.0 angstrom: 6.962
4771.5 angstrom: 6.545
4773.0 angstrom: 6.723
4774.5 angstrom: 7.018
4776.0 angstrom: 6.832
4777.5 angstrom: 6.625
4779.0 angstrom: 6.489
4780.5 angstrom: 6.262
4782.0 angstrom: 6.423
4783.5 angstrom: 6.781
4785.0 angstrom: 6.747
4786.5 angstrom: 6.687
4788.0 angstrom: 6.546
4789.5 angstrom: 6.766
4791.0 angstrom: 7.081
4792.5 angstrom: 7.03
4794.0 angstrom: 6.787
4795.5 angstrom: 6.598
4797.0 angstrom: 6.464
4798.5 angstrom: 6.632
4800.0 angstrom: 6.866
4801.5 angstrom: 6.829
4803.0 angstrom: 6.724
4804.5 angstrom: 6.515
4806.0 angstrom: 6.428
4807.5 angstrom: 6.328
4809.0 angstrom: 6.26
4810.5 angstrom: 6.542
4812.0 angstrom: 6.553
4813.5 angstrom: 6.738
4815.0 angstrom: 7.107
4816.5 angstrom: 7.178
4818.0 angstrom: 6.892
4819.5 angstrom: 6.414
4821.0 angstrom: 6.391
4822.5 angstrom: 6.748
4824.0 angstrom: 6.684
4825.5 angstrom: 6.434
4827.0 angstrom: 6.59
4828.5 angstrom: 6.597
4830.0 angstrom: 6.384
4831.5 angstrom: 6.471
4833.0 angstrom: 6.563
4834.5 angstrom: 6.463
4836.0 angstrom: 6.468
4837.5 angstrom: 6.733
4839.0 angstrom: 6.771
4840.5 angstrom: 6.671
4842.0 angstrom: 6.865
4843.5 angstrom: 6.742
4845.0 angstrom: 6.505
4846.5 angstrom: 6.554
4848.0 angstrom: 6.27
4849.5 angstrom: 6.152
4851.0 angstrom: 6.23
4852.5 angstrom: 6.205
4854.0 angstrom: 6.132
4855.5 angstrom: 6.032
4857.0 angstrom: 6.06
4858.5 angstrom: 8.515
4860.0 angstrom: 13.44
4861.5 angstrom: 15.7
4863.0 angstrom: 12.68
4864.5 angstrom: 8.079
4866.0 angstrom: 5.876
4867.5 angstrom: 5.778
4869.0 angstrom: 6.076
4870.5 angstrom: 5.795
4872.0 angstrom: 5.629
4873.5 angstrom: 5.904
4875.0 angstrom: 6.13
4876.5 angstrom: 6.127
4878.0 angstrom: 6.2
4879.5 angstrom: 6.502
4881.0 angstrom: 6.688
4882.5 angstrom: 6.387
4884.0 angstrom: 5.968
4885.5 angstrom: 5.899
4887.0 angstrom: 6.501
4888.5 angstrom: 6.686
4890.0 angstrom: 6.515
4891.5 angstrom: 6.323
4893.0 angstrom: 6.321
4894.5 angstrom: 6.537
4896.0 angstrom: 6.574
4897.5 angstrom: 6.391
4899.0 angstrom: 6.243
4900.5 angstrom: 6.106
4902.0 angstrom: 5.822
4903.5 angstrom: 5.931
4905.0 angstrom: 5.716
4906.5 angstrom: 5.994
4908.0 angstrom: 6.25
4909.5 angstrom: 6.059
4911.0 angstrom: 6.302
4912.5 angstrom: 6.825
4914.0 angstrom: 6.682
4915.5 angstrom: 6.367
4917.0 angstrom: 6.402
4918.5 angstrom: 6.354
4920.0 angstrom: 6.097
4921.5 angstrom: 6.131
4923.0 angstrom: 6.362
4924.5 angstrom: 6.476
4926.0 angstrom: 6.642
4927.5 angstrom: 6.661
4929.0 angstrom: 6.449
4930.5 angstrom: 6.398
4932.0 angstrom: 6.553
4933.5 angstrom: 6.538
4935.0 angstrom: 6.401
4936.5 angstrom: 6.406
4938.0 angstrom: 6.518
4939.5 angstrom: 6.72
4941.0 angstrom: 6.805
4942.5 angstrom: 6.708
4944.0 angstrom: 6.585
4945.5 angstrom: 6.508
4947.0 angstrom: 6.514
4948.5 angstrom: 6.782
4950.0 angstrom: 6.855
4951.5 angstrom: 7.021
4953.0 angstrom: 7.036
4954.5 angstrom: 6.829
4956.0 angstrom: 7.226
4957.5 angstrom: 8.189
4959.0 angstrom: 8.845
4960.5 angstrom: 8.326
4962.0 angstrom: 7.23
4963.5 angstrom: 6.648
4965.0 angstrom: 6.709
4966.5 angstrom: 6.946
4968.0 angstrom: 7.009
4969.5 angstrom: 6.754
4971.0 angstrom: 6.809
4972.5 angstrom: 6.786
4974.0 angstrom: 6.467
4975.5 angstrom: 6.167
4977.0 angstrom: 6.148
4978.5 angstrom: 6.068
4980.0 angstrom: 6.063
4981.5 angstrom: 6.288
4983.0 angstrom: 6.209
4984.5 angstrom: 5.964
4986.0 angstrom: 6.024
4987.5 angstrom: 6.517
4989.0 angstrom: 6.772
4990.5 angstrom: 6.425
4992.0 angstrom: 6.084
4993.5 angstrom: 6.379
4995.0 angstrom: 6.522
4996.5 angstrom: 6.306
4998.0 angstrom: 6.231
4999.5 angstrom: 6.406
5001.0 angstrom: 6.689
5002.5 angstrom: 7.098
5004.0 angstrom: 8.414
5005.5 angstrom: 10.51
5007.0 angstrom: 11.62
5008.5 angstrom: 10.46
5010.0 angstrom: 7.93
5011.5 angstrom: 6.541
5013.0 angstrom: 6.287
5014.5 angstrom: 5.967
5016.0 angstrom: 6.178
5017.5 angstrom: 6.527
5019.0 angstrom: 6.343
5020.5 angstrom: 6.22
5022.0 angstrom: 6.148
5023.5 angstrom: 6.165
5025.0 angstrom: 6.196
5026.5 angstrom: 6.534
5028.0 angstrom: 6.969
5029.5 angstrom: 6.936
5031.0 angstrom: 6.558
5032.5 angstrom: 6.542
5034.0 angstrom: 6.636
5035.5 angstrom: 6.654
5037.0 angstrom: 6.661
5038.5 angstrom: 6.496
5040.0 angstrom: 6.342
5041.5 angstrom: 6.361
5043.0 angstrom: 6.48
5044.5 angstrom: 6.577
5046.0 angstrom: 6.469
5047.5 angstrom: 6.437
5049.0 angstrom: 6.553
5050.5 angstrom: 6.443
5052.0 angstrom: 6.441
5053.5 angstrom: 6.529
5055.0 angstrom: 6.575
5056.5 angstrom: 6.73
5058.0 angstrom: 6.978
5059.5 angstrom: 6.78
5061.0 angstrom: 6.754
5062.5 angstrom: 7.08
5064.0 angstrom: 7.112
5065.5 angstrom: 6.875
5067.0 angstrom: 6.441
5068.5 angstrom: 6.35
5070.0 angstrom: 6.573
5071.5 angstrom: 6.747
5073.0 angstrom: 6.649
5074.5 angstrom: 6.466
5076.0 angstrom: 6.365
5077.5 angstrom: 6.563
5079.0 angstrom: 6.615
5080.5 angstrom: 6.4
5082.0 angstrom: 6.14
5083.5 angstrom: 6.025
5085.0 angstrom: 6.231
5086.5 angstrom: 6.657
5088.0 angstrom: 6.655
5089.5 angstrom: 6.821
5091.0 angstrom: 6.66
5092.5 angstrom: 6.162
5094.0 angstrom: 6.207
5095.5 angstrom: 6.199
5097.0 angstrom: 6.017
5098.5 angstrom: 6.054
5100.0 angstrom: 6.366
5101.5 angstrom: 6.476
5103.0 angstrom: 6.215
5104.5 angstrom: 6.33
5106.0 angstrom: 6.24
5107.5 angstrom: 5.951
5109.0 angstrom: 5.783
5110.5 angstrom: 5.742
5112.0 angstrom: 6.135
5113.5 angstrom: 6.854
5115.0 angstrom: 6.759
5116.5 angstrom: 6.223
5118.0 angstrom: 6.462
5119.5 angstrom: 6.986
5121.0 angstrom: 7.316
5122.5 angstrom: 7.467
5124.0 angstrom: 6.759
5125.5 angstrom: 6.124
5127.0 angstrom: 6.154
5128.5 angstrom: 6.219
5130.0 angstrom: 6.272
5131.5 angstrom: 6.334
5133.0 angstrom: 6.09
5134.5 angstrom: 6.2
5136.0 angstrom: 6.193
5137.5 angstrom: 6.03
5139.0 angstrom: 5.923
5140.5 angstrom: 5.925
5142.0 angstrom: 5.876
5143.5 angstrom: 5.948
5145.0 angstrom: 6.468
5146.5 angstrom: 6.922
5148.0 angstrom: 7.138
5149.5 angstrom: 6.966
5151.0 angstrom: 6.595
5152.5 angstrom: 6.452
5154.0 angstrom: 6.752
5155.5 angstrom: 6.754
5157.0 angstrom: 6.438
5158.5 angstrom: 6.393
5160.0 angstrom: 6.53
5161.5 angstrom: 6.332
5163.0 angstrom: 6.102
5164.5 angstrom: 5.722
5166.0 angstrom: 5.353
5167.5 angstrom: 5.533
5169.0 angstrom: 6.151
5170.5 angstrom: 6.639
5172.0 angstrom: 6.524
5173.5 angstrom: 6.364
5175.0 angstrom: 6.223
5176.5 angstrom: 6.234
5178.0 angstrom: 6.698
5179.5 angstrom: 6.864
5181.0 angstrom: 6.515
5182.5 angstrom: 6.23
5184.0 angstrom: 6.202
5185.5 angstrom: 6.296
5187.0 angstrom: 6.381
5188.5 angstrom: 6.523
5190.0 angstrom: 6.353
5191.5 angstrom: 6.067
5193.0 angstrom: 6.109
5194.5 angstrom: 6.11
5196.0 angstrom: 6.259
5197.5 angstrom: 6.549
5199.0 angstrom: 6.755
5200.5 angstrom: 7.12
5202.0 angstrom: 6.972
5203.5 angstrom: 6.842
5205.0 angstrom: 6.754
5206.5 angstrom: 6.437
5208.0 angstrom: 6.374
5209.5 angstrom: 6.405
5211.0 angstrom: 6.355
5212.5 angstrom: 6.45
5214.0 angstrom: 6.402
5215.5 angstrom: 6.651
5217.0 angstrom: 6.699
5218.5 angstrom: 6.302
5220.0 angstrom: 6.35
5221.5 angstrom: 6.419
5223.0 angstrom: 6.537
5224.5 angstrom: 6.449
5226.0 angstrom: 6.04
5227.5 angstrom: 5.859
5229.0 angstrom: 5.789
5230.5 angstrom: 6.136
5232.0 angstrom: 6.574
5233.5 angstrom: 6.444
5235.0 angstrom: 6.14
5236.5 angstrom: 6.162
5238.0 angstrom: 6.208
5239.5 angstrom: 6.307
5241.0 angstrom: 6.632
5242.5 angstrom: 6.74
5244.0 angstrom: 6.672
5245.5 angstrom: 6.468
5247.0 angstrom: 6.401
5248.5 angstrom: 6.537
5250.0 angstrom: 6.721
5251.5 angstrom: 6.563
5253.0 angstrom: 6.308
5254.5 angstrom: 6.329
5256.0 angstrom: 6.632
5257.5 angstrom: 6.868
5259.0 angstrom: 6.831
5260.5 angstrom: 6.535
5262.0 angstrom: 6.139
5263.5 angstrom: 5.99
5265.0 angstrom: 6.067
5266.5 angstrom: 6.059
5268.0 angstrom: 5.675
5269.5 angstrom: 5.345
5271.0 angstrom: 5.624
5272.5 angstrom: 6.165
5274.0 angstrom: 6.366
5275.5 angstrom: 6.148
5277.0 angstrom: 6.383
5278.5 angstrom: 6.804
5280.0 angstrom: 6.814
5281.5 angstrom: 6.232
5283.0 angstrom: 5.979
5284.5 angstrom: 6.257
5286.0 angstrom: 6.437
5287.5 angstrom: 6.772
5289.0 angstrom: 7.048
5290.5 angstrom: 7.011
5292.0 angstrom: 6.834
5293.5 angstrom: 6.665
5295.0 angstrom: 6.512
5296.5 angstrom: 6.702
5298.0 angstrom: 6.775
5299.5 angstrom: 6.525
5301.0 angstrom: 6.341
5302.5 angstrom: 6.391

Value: 0.05 mag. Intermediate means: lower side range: 6.84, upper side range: 6.42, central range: 6.22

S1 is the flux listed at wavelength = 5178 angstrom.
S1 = 6.698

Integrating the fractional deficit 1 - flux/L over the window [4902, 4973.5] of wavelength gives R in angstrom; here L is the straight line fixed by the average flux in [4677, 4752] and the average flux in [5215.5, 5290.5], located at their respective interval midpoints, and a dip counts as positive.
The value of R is -0.9 angstrom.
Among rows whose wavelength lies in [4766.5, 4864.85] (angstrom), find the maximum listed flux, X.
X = 15.7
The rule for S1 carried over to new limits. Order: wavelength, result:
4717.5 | 7.049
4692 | 6.816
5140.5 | 5.925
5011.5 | 6.541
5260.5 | 6.535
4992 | 6.084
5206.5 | 6.437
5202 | 6.972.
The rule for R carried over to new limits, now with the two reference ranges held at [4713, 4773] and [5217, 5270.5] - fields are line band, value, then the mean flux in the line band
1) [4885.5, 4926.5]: 2.6 angstrom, 6.31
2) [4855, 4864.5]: -5.0 angstrom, 10.3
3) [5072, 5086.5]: 0.3 angstrom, 6.4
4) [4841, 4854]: 0.7 angstrom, 6.43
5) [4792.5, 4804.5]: 0.3 angstrom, 6.71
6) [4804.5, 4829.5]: 0.8 angstrom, 6.61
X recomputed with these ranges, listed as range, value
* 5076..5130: 7.467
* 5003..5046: 11.62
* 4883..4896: 6.686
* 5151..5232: 7.12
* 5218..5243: 6.74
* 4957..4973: 8.845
